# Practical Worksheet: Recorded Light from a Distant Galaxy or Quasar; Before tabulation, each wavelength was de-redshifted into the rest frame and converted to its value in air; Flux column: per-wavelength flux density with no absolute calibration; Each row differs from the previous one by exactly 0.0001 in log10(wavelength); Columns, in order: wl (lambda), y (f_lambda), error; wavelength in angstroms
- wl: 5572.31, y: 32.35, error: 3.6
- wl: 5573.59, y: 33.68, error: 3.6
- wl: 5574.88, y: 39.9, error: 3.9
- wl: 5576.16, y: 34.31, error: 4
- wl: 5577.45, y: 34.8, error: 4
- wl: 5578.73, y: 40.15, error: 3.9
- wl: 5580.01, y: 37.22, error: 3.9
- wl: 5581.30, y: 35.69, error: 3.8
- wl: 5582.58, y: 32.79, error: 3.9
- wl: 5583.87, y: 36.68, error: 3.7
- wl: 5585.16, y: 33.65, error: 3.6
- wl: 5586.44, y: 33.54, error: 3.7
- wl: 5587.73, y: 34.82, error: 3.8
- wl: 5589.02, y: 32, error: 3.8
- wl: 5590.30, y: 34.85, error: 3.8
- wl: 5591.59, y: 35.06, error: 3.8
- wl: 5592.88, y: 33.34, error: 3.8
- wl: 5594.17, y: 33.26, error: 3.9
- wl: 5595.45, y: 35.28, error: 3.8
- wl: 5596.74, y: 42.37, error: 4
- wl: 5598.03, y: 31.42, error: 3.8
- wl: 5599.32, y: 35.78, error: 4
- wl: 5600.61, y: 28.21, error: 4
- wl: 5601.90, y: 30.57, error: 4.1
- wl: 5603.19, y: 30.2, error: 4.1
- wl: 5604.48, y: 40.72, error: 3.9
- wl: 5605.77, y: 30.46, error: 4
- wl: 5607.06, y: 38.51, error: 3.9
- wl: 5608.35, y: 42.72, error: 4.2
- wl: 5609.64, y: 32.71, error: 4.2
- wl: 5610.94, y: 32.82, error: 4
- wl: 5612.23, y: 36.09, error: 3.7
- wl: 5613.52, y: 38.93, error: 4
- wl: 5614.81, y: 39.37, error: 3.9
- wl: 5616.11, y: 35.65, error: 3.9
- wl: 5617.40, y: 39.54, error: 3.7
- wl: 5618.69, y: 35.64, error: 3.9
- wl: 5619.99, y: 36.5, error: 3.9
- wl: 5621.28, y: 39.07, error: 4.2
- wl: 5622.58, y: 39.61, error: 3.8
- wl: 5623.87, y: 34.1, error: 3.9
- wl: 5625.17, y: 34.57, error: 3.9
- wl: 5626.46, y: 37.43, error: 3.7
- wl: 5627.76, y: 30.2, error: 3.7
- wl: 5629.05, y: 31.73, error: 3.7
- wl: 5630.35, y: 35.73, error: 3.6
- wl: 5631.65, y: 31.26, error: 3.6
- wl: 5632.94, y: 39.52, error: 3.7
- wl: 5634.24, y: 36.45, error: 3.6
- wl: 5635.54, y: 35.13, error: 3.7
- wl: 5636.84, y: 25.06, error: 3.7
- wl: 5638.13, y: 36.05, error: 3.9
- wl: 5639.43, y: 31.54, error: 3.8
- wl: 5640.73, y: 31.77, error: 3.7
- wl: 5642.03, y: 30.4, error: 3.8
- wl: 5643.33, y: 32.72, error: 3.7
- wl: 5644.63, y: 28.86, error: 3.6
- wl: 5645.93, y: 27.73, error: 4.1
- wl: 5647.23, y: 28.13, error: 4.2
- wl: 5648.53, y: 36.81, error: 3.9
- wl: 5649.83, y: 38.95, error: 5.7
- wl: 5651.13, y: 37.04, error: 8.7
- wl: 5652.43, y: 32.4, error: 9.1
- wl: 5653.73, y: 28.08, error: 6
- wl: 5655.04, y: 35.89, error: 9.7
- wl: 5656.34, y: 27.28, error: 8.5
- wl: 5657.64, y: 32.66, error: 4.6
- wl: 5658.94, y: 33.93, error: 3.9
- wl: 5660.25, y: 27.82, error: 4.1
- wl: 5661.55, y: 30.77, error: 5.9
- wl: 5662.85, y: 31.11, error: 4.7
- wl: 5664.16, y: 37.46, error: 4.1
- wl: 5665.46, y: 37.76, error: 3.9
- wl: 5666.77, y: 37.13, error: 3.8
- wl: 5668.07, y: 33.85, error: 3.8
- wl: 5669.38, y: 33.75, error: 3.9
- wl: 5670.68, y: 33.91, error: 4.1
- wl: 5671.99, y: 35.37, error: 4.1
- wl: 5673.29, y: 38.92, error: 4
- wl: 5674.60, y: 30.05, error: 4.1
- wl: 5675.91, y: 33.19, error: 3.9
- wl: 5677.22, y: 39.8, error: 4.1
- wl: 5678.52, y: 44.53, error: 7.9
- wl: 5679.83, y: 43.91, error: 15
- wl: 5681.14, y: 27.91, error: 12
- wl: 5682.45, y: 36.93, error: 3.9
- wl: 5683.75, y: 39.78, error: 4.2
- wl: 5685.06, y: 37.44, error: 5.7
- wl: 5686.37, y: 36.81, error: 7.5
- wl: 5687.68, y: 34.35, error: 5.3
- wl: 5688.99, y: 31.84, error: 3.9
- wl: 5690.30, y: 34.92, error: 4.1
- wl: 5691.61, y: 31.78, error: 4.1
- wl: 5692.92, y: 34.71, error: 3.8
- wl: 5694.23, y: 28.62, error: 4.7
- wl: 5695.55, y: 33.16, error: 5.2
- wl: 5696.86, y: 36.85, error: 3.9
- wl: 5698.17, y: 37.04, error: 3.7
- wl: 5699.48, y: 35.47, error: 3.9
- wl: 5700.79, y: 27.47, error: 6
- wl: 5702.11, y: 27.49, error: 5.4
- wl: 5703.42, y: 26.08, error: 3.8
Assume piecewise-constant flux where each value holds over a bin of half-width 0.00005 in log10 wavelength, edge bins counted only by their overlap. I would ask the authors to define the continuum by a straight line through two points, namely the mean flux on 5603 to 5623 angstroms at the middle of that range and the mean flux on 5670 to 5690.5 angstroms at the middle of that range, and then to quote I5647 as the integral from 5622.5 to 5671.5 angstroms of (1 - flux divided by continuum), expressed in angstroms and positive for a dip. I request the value 4.5 angstroms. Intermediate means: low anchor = 36.9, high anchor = 36.3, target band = 33.2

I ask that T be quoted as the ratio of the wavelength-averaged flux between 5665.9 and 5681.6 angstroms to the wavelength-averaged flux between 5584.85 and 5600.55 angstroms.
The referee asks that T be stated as 1.05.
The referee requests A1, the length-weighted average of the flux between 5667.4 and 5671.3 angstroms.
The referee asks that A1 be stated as 33.9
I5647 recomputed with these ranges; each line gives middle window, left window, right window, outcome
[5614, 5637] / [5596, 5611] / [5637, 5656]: -1.4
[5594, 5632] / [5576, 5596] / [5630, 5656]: -1.7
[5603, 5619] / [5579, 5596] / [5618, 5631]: -0.7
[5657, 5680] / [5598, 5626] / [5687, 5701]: -0.7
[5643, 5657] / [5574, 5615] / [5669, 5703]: 1.1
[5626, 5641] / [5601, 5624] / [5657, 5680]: 1.0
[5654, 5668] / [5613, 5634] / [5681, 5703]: 0.7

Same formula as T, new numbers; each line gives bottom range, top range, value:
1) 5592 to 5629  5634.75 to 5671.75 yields 0.92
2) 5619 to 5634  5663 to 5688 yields 1.03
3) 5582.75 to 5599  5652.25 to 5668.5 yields 0.95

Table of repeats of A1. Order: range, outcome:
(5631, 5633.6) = 35.4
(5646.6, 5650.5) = 34.7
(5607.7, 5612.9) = 36.1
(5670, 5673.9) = 36.1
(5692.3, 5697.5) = 33.3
